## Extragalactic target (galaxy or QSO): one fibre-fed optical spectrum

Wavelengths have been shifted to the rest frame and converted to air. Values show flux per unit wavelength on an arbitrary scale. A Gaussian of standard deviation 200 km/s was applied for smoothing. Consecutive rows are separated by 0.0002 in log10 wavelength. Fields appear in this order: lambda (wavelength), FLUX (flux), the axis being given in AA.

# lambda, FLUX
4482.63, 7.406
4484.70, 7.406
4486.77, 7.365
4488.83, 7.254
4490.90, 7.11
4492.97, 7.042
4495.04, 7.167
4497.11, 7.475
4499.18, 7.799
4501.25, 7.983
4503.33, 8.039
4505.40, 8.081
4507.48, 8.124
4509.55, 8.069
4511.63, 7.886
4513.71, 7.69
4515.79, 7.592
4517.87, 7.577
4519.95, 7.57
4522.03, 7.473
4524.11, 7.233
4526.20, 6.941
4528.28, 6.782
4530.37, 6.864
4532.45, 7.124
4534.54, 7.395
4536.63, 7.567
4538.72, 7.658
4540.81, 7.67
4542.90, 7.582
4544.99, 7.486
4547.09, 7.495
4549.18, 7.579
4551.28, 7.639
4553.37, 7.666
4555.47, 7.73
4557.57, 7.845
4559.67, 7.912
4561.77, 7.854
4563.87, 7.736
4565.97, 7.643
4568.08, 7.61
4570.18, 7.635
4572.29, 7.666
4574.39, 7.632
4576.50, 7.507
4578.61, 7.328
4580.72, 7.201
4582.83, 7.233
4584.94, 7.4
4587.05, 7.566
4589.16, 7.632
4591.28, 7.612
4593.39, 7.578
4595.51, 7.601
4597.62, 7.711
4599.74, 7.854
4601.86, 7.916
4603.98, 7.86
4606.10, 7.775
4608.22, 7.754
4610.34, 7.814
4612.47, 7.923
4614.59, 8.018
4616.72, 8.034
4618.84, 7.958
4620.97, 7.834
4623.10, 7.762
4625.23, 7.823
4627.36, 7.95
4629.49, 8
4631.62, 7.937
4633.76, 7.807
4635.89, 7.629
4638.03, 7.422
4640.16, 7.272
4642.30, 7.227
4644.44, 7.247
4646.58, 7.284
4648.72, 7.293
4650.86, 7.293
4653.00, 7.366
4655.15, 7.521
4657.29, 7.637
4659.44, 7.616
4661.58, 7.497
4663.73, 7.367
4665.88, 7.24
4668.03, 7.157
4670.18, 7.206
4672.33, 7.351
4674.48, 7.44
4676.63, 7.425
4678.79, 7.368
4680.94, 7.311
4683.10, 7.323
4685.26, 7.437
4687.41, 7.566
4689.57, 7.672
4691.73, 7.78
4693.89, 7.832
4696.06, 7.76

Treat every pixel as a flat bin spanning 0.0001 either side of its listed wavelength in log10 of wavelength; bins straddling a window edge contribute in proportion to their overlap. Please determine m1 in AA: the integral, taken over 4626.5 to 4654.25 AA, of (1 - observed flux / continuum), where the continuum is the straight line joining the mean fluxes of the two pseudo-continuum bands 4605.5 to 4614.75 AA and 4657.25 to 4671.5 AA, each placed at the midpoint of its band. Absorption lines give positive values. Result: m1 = 0.2 AA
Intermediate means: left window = 7.85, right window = 7.37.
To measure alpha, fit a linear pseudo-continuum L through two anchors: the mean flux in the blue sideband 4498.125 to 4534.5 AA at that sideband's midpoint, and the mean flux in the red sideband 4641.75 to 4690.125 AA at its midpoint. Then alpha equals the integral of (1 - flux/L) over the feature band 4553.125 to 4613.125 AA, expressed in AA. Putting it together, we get -1.4 AA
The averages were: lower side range 7.57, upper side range 7.38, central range 7.66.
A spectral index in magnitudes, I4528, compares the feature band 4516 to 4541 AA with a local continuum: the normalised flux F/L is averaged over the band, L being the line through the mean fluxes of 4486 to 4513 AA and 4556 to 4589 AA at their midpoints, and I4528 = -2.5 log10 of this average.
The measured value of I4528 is 0.044 mag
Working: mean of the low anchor 7.65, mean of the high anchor 7.59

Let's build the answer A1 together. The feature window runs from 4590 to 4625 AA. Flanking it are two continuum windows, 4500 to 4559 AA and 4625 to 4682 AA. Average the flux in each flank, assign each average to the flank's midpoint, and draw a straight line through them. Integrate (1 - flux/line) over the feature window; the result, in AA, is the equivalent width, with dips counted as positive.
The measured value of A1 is -1.4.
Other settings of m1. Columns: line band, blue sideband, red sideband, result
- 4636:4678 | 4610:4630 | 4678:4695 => 1.83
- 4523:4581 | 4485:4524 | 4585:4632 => 1.49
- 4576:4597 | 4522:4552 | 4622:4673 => -0.14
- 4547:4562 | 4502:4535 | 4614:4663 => -0.32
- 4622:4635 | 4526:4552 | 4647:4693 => -0.82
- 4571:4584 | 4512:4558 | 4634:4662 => 0.03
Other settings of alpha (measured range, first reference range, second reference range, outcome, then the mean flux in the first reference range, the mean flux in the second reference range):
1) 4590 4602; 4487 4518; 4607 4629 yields 0.2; 7.65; 7.89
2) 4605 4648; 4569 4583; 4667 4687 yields -1.8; 7.47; 7.35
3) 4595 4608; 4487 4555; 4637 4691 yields -0.6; 7.52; 7.39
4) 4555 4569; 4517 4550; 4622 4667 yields -0.7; 7.37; 7.53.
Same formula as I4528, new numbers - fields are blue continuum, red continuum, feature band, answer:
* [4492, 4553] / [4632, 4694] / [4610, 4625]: -0.06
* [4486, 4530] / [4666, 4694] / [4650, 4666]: 0.00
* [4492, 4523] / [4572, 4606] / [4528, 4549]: 0.04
